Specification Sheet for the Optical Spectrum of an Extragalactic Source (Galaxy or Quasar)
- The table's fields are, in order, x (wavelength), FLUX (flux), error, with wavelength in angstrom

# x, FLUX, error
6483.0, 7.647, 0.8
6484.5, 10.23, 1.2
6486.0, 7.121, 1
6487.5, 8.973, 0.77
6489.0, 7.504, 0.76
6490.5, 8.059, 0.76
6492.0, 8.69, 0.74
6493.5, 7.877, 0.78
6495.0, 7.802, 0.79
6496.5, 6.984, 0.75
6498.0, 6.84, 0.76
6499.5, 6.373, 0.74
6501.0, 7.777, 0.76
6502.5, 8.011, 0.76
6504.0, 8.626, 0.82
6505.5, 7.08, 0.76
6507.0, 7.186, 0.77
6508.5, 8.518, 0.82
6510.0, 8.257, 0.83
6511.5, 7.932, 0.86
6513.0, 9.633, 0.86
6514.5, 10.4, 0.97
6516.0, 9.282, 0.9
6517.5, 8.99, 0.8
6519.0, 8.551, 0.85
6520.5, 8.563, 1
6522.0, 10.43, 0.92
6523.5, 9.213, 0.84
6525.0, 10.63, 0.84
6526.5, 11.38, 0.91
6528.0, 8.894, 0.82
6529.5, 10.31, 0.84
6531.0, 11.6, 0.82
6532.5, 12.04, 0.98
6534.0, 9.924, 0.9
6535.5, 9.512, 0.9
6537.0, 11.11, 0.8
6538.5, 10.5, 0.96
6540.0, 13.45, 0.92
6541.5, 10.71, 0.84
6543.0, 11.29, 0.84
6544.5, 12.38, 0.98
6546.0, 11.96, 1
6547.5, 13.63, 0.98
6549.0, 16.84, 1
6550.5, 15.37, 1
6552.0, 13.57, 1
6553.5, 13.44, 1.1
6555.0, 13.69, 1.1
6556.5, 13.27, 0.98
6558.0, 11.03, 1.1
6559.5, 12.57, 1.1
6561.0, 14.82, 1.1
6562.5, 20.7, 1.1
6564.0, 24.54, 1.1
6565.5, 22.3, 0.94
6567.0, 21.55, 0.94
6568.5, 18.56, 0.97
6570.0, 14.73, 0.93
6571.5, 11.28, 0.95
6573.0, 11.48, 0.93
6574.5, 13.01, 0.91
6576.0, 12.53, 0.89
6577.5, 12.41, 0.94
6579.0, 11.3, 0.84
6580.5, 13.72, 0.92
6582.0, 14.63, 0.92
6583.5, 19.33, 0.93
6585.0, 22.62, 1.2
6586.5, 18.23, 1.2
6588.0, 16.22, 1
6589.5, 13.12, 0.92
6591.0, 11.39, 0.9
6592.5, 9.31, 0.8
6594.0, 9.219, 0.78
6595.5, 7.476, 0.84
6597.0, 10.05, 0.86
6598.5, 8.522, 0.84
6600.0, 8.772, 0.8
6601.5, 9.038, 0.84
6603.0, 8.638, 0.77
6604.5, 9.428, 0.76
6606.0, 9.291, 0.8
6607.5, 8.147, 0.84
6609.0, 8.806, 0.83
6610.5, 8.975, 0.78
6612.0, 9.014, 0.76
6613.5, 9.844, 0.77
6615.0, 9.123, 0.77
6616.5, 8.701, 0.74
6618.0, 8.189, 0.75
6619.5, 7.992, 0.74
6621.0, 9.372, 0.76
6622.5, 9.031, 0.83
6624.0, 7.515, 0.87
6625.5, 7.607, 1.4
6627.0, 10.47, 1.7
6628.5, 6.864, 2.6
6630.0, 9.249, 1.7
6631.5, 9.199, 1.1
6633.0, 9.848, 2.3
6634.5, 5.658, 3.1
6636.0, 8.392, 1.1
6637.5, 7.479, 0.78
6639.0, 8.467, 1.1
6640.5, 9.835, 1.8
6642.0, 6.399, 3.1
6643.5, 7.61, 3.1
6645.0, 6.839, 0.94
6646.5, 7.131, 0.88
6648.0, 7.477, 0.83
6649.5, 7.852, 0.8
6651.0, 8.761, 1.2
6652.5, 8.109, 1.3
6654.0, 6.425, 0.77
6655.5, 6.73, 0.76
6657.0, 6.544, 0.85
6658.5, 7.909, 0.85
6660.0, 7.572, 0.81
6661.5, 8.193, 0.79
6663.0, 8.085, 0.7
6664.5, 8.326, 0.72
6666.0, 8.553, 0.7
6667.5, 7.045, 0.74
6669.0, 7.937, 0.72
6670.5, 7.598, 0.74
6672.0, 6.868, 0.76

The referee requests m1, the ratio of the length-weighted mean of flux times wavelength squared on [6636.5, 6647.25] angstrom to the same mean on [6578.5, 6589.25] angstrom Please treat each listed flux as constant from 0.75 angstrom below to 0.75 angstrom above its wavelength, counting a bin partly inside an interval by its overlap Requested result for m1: 0.47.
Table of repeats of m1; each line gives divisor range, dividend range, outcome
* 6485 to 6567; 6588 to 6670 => 0.80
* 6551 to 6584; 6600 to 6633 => 0.59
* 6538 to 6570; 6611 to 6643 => 0.57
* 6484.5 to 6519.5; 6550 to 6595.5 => 1.86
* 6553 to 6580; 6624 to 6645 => 0.55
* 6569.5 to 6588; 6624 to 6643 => 0.57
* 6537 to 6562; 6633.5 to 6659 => 0.59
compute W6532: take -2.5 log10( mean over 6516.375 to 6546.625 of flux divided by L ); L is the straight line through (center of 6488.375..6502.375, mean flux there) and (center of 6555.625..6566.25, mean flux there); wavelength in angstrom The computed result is 0.205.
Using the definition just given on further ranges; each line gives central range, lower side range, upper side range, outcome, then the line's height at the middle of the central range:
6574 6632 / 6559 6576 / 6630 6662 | 0.20 mag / 12.7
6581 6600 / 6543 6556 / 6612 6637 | -0.20 mag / 10.9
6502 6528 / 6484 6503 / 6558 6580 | 0.12 mag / 10.1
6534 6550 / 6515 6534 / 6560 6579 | 0.03 mag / 12.4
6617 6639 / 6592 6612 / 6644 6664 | -0.02 mag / 8.21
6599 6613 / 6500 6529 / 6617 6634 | -0.03 mag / 8.67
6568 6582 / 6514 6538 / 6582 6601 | -0.09 mag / 12.2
